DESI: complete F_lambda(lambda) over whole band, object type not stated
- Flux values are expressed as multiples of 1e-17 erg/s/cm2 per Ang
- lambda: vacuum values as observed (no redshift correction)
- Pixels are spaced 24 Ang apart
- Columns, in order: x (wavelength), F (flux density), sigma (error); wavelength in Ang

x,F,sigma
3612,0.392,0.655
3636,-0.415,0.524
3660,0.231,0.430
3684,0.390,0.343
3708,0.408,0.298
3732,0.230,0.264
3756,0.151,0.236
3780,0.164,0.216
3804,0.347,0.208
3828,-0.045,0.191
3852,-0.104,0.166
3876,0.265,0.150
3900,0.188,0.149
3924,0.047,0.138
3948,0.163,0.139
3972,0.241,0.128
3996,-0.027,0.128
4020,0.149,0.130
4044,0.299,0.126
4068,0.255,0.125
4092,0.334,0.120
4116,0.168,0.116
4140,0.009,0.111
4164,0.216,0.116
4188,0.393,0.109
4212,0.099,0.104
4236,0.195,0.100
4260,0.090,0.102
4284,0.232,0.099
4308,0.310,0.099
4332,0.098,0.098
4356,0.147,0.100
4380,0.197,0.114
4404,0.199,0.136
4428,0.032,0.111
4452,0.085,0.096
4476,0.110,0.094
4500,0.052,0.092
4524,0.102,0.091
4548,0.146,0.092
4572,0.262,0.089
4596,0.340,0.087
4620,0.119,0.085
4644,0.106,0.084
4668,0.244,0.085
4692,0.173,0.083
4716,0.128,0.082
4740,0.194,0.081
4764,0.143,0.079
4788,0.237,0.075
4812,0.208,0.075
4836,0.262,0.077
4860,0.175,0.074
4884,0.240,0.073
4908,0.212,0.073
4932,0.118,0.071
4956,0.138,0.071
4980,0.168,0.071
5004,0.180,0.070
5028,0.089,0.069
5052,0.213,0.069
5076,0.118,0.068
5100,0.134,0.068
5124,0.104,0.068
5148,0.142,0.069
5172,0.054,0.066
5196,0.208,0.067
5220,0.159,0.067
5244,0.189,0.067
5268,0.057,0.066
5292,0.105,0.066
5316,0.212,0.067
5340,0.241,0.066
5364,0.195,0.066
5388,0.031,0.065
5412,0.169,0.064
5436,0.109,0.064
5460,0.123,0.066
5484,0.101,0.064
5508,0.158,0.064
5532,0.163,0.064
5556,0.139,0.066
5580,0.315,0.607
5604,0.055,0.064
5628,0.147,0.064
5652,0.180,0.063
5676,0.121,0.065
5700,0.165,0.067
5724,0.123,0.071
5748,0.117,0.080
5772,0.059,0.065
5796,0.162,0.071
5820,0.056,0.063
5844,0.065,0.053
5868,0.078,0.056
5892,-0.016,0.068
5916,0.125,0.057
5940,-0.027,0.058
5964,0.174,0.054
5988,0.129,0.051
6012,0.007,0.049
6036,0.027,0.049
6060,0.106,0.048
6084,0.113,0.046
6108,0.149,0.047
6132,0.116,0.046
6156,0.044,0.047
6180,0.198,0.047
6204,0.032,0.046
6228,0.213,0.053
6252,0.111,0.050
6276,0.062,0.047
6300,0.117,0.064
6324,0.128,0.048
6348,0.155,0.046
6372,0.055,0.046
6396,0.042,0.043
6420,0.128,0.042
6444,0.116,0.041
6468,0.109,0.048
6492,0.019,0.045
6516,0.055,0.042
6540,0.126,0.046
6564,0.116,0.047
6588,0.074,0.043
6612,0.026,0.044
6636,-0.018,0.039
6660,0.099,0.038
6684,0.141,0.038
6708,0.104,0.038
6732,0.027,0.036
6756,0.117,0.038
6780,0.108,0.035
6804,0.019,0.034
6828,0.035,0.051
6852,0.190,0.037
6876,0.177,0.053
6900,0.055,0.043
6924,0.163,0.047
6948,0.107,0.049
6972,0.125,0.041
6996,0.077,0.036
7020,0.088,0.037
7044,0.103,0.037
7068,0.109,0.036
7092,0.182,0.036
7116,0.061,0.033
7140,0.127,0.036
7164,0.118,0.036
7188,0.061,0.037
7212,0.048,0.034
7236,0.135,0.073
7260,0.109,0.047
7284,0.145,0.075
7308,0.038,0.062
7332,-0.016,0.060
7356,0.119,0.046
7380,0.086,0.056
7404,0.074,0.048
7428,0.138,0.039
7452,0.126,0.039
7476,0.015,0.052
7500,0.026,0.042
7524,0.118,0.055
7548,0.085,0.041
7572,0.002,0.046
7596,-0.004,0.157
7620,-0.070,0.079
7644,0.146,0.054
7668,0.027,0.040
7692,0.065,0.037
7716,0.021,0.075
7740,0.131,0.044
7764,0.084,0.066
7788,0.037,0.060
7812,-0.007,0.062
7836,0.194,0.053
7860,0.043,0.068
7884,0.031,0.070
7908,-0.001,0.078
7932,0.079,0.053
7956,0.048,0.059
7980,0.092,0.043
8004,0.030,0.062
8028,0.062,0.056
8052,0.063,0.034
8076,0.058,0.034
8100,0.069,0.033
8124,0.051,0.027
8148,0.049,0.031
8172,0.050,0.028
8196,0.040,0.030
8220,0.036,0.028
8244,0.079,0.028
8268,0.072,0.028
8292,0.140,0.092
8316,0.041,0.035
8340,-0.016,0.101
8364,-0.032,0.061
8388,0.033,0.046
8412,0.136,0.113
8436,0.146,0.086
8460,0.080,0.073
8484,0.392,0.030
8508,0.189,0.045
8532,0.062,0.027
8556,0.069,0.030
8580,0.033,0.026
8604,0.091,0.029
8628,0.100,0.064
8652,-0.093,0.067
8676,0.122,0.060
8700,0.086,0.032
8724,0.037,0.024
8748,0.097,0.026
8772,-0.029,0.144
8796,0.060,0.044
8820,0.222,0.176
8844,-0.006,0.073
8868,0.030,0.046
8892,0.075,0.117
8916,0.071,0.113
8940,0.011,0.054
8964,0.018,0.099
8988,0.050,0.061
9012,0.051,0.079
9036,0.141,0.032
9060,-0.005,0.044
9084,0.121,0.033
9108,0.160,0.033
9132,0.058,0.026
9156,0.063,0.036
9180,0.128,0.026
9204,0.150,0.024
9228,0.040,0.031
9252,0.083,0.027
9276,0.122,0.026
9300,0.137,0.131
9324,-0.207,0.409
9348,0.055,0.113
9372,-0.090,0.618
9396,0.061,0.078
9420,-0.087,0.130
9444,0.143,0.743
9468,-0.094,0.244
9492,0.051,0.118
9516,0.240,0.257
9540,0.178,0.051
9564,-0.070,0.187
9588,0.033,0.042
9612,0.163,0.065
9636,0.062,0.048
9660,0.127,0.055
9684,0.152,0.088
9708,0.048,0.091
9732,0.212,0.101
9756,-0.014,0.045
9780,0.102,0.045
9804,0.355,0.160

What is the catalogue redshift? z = 1.278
